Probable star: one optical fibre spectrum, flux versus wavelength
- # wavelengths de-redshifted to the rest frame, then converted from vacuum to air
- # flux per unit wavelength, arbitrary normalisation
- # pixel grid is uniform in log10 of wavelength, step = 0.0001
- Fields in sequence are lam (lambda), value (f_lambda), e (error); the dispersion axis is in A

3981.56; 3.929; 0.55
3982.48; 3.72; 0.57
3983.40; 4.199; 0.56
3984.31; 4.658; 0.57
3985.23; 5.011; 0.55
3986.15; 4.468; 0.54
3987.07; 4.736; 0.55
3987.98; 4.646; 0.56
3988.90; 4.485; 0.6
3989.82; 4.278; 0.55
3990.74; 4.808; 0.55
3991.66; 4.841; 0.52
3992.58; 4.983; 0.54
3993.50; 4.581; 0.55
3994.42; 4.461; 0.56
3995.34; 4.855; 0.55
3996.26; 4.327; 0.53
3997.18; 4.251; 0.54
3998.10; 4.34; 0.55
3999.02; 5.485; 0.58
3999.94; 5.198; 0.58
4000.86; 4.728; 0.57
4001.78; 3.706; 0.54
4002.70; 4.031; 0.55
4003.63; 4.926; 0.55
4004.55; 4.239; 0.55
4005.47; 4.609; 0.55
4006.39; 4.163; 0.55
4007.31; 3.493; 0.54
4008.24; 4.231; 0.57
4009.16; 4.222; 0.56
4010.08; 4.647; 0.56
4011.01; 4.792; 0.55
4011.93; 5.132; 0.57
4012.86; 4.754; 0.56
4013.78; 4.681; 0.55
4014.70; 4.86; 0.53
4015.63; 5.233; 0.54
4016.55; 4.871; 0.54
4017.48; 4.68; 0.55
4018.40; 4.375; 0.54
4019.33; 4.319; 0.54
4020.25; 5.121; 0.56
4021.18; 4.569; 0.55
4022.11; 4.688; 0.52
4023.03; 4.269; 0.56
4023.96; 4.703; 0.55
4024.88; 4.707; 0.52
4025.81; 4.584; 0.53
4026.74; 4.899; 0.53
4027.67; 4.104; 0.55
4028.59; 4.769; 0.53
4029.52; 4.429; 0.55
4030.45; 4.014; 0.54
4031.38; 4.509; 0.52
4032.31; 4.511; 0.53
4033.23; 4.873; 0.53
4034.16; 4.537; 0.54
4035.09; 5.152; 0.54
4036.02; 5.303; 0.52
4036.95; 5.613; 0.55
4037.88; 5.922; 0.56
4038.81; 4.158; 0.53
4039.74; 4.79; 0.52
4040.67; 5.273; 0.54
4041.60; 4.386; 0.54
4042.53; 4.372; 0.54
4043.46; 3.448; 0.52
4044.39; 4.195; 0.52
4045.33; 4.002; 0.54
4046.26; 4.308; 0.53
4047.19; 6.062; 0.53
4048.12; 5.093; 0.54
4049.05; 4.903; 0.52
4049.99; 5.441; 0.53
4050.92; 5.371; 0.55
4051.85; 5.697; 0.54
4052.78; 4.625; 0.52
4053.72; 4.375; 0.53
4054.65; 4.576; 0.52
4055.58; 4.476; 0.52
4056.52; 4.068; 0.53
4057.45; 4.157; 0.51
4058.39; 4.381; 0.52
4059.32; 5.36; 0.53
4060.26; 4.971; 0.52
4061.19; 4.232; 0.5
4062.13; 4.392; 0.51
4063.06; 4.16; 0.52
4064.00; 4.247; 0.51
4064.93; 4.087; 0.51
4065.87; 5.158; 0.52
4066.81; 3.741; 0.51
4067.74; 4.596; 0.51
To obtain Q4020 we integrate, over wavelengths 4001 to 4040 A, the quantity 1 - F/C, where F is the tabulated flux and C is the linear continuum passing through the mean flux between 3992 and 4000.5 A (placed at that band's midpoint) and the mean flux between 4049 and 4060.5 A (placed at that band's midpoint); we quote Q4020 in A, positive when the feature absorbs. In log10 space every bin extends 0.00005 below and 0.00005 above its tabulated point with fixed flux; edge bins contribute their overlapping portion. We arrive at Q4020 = 1.0 A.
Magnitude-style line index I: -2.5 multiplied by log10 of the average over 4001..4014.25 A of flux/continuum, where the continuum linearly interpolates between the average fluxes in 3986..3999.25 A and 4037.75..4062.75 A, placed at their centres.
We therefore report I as 0.055 mag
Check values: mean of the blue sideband 4.63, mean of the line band 4.41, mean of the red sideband 4.69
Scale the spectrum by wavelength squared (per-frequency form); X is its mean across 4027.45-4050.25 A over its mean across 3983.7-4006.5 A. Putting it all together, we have 1.05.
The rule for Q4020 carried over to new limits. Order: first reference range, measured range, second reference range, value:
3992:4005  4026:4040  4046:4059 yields -0.1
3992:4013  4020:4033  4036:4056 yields 0.4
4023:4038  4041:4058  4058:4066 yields -0.1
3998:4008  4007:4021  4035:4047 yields -0.4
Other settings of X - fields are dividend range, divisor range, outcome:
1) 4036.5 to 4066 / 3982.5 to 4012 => 1.06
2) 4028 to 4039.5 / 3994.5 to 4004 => 1.07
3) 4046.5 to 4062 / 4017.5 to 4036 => 1.07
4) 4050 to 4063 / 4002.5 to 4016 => 1.06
